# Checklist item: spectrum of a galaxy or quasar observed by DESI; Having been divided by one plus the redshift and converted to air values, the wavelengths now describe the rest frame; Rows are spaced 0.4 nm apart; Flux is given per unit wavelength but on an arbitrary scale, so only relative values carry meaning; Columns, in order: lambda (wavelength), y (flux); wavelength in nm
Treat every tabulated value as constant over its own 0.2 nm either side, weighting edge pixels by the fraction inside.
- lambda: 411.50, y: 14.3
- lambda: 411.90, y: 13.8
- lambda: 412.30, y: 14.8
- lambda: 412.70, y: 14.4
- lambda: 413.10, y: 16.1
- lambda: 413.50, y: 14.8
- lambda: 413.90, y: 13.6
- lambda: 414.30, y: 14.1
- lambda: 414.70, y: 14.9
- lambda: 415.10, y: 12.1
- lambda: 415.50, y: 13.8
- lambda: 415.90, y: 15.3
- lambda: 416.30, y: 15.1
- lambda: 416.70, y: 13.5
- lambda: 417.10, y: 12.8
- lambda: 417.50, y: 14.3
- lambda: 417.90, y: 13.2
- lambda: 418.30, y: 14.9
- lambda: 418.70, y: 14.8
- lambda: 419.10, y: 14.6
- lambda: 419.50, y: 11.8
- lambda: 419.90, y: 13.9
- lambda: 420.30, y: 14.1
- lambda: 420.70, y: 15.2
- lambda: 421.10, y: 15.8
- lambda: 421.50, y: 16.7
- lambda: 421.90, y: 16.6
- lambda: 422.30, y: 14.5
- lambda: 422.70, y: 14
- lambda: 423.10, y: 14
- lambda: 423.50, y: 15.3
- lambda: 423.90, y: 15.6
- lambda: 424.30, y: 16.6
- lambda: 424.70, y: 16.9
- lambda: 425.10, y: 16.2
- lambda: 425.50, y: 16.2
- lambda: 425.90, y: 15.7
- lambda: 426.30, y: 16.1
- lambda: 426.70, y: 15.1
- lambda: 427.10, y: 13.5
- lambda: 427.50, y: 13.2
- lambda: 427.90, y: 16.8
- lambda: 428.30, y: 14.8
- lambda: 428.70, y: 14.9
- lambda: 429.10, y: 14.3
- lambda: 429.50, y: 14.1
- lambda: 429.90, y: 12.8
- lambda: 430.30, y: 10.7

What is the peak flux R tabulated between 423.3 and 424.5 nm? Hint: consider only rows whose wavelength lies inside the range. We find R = 16.6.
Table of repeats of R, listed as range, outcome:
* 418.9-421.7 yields 16.7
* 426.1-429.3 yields 16.8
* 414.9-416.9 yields 15.3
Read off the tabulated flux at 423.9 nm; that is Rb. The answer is 15.6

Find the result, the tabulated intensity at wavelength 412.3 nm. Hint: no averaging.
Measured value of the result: 14.8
